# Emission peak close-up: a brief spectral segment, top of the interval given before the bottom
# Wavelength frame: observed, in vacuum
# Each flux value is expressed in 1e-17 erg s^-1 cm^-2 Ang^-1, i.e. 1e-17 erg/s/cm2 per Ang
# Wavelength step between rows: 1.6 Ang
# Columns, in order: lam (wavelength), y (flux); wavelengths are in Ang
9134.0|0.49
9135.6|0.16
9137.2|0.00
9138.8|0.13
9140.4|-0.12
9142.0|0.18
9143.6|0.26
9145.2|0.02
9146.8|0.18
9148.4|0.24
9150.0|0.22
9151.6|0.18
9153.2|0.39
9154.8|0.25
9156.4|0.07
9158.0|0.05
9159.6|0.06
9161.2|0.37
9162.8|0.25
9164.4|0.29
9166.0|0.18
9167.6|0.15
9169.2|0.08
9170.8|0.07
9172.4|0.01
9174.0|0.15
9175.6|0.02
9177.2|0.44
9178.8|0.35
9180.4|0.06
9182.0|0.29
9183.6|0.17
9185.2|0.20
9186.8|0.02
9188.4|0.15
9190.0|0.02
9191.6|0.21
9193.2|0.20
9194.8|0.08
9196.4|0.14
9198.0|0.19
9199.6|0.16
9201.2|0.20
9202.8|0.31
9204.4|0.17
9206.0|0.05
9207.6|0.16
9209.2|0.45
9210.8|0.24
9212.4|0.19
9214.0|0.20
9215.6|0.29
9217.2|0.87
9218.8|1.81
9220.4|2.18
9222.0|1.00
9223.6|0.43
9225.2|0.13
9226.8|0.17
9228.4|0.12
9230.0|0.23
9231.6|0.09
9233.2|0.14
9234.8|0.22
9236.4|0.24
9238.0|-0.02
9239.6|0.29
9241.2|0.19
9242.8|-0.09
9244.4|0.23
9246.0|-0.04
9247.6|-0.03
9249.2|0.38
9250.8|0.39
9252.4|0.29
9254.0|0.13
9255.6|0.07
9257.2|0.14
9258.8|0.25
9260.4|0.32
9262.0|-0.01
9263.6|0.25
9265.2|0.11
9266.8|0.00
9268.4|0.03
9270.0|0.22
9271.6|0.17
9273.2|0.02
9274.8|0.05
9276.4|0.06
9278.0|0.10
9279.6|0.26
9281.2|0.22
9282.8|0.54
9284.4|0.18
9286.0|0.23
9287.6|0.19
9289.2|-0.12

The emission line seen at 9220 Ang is [O III]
